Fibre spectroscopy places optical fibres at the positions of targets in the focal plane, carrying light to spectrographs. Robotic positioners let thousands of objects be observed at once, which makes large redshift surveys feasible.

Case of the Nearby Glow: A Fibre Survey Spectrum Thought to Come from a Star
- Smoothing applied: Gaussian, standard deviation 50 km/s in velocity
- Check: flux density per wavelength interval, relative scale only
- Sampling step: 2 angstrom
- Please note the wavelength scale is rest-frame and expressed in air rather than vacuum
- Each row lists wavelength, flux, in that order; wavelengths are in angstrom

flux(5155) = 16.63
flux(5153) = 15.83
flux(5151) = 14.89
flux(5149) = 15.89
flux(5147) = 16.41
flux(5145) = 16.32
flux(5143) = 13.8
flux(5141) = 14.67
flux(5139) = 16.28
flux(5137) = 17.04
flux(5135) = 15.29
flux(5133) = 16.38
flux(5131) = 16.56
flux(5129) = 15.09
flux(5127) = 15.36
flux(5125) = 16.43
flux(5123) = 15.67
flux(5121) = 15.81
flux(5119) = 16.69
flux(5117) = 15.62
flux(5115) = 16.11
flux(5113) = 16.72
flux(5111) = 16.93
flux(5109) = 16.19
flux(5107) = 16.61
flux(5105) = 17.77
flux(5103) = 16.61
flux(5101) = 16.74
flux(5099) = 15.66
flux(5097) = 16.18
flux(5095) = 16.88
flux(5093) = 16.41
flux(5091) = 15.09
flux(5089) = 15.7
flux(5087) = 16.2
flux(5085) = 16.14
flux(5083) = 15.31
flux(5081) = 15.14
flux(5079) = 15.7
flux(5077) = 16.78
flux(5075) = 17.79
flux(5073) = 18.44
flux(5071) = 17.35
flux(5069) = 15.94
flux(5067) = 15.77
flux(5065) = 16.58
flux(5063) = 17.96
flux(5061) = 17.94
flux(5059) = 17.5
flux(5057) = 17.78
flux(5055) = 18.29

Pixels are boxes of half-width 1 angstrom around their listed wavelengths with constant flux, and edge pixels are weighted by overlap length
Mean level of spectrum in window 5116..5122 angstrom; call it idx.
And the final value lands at 16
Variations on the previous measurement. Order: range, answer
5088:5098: 16.1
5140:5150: 15.4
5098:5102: 16.2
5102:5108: 17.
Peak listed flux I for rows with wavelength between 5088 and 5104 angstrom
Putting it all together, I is 16.88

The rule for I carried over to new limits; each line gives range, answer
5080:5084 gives 15.31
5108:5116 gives 16.93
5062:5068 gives 17.96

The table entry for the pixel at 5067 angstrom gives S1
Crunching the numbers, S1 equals 15.77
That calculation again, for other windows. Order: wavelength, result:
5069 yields 15.94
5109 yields 16.19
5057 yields 17.78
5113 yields 16.72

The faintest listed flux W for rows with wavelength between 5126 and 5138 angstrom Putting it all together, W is 15.09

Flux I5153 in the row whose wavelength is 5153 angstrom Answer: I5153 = 15.83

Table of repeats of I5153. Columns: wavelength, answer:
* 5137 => 17.04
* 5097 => 16.18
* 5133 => 16.38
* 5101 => 16.74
